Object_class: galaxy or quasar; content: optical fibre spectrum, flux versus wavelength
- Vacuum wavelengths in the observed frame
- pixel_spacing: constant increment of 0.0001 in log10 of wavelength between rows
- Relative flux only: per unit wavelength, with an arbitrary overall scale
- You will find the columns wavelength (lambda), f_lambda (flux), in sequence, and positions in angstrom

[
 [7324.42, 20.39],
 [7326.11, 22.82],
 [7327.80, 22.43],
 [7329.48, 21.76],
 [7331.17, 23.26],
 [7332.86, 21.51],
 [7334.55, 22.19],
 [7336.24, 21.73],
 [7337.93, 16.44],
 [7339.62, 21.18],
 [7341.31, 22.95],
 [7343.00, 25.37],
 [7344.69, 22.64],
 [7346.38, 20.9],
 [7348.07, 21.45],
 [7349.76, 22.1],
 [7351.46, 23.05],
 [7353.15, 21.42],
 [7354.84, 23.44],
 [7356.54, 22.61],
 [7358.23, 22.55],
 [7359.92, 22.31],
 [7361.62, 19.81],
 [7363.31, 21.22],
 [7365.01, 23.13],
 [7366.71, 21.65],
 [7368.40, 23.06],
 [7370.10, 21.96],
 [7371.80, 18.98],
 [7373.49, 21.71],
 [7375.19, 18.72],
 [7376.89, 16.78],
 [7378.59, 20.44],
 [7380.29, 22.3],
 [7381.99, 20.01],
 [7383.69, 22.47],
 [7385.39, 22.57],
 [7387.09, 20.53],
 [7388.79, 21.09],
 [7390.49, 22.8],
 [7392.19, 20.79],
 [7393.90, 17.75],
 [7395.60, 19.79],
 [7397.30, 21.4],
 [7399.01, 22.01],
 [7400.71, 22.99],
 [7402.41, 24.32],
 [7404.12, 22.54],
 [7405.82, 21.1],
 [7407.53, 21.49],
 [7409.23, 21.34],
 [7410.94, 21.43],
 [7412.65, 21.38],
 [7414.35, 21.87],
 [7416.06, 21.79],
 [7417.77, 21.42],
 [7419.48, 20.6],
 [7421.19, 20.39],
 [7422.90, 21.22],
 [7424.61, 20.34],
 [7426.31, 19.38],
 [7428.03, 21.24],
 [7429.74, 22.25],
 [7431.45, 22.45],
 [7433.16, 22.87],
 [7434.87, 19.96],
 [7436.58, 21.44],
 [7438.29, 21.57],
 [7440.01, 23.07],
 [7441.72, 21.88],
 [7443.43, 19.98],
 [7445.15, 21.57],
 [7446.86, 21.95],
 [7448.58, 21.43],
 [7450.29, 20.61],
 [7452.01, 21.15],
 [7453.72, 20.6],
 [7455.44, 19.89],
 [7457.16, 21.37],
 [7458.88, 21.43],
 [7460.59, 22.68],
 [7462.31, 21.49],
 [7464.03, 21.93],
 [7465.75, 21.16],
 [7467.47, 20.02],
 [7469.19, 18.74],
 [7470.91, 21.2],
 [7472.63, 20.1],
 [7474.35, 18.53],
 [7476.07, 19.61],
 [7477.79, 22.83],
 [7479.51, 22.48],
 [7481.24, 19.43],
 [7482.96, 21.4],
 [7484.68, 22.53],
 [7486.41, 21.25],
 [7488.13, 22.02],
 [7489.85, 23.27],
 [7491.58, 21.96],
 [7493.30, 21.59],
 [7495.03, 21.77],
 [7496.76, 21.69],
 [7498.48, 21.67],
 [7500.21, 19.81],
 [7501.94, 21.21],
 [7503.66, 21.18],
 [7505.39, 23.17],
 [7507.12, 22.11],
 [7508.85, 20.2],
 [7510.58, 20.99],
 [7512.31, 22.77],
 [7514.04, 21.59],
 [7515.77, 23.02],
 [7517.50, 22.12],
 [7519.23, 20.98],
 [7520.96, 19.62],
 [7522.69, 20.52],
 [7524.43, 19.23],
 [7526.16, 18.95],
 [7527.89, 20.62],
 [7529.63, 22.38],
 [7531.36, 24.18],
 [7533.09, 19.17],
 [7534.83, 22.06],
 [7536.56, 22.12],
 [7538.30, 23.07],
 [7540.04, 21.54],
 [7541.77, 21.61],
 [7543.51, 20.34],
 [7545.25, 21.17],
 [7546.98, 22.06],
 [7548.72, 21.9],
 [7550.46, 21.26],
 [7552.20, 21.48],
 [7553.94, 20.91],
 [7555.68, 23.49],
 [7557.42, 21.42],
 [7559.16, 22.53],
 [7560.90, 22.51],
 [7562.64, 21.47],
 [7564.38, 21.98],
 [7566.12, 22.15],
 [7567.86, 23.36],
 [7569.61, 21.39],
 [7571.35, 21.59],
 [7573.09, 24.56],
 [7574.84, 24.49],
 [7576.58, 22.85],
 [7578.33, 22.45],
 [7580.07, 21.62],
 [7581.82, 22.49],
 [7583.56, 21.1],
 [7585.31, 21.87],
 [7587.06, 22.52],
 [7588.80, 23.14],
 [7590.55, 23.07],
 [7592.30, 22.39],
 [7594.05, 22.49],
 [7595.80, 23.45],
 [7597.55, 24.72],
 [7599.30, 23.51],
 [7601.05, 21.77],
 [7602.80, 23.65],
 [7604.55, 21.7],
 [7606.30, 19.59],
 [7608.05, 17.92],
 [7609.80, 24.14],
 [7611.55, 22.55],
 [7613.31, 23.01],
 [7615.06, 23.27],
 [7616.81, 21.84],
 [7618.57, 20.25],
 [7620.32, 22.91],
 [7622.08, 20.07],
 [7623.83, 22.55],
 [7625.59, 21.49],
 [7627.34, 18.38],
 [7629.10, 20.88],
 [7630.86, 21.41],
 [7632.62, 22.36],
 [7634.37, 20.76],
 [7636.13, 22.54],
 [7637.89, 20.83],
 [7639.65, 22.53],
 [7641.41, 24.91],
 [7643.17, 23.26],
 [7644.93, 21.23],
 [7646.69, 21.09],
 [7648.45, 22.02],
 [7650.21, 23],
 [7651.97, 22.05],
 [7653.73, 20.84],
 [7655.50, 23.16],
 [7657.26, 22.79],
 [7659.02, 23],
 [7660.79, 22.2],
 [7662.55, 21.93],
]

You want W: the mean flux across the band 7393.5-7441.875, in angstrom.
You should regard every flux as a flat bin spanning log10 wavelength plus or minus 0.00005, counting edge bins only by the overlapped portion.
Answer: 21.5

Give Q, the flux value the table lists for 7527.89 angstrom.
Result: 20.62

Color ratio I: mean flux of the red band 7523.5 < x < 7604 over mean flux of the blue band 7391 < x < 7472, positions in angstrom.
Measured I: 1.04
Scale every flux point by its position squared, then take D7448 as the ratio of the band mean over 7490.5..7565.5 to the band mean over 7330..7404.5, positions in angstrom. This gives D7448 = 1.0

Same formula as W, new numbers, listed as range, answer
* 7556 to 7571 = 22.1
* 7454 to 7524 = 21.3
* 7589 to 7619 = 22.4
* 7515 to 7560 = 21.4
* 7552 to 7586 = 22.3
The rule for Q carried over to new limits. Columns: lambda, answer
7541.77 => 21.61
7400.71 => 22.99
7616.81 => 21.84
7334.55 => 22.19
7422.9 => 21.22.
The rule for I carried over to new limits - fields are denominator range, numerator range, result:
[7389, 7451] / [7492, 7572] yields 1.01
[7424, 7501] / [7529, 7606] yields 1.05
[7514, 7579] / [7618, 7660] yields 1.00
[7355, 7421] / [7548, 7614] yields 1.05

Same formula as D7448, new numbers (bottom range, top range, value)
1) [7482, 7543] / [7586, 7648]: 1.05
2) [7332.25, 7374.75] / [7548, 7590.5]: 1.08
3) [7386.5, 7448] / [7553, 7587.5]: 1.09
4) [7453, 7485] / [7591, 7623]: 1.10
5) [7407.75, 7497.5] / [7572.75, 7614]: 1.10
